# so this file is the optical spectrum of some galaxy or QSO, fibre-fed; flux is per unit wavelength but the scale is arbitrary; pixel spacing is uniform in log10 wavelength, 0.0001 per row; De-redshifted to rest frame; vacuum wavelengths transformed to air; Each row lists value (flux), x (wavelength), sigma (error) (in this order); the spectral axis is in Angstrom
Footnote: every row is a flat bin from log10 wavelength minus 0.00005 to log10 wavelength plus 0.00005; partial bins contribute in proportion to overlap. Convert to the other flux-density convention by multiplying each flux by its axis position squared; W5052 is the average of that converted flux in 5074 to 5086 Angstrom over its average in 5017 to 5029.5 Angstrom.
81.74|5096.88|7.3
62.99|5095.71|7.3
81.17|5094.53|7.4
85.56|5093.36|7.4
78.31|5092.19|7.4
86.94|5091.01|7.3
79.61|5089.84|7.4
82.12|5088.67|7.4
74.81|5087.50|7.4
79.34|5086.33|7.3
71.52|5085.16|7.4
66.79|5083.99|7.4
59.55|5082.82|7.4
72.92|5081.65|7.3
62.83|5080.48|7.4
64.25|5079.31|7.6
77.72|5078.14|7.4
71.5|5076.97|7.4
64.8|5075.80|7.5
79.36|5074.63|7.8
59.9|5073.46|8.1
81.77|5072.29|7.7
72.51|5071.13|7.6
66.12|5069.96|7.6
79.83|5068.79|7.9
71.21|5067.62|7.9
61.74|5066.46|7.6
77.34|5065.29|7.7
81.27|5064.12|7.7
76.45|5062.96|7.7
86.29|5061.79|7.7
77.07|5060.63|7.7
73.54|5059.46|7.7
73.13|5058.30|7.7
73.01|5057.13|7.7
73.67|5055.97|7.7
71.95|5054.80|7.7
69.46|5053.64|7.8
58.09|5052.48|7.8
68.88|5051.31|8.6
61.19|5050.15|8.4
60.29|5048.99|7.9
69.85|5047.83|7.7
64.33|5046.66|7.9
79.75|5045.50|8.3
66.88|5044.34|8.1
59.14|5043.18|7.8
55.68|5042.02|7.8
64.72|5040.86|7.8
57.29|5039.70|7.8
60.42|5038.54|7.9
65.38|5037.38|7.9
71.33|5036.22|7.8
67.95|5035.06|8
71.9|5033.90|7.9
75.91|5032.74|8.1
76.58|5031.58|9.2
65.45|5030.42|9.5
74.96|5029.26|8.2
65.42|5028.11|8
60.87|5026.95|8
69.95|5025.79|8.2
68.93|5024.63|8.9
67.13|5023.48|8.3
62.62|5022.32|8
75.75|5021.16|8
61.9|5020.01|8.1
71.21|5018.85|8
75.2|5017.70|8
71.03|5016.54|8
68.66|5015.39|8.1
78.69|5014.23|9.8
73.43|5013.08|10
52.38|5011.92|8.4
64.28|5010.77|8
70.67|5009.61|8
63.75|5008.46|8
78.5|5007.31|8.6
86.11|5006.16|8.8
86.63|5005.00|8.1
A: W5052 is 1.0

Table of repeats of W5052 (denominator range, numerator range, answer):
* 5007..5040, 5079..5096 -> 1.11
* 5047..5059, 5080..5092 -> 1.10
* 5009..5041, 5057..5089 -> 1.09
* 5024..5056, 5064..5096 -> 1.11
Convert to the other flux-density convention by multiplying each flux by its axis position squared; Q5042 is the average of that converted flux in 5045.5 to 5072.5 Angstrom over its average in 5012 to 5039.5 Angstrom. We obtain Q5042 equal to 1.1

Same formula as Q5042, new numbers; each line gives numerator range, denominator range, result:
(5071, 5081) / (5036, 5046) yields 1.11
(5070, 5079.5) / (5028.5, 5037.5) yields 1.02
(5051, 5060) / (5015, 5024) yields 1.03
